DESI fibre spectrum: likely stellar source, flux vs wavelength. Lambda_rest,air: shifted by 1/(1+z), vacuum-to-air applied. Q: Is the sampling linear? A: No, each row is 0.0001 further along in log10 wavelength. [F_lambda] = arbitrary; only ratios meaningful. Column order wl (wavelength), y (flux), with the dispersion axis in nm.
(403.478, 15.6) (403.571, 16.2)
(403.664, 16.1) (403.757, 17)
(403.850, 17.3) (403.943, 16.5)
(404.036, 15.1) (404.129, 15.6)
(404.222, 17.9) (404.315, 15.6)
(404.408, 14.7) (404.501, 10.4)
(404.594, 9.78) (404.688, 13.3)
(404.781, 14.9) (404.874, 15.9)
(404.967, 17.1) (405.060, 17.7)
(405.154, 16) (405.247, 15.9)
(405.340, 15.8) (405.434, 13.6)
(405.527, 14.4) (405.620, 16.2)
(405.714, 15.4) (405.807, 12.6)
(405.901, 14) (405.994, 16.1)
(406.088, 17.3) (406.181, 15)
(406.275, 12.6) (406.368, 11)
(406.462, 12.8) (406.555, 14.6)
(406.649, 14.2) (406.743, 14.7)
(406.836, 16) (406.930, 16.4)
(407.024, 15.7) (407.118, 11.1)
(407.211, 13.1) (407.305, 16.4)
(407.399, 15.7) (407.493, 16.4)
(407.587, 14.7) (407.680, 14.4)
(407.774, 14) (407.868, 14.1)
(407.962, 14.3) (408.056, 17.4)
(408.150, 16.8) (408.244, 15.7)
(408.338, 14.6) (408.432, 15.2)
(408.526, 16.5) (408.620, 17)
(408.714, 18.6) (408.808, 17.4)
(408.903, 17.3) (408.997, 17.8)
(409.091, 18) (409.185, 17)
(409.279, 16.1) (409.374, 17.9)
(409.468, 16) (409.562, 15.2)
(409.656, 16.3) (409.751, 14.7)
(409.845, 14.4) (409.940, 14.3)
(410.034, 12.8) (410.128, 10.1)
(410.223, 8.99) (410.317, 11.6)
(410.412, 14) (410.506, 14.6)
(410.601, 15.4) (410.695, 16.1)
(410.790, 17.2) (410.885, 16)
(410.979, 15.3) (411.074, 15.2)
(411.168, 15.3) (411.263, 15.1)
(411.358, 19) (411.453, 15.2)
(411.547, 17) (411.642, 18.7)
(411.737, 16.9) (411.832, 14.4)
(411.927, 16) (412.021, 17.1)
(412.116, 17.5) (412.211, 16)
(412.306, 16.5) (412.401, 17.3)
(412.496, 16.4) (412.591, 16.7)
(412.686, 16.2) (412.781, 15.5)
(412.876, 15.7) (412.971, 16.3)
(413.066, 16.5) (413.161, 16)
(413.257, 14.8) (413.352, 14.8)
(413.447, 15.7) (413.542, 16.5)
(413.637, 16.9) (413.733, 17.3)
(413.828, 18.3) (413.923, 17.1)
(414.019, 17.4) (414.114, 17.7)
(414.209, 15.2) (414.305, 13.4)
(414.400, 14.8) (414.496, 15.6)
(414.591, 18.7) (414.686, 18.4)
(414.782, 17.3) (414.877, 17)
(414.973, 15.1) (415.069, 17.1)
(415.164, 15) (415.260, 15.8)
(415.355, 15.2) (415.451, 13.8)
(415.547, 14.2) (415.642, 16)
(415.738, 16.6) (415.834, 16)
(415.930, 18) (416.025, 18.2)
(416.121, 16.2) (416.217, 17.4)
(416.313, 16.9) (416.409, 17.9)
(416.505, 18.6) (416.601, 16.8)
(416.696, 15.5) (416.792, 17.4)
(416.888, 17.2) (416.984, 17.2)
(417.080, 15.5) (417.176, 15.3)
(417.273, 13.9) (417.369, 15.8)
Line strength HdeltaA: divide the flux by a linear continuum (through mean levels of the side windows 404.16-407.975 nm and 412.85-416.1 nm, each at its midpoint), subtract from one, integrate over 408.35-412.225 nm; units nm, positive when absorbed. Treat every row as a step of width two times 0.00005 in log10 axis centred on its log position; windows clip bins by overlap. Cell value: -0.06 nm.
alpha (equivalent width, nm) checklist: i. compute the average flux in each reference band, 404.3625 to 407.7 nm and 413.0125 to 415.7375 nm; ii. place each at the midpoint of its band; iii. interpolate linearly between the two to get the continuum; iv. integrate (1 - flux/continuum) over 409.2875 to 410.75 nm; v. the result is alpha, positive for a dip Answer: 0.11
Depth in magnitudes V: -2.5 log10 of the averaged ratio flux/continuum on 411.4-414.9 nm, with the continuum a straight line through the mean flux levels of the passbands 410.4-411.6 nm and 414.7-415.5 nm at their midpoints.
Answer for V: -0.04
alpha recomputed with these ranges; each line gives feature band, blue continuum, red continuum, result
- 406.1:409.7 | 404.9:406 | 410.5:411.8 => 0.061 nm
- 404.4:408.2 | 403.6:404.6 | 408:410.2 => 0.213 nm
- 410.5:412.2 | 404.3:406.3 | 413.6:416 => -0.054 nm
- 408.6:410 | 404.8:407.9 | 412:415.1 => -0.088 nm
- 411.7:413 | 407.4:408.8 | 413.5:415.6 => -0.019 nm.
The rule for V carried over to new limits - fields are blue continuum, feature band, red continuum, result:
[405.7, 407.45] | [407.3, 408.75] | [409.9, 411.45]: -0.090 mag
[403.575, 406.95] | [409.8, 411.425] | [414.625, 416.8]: 0.097 mag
